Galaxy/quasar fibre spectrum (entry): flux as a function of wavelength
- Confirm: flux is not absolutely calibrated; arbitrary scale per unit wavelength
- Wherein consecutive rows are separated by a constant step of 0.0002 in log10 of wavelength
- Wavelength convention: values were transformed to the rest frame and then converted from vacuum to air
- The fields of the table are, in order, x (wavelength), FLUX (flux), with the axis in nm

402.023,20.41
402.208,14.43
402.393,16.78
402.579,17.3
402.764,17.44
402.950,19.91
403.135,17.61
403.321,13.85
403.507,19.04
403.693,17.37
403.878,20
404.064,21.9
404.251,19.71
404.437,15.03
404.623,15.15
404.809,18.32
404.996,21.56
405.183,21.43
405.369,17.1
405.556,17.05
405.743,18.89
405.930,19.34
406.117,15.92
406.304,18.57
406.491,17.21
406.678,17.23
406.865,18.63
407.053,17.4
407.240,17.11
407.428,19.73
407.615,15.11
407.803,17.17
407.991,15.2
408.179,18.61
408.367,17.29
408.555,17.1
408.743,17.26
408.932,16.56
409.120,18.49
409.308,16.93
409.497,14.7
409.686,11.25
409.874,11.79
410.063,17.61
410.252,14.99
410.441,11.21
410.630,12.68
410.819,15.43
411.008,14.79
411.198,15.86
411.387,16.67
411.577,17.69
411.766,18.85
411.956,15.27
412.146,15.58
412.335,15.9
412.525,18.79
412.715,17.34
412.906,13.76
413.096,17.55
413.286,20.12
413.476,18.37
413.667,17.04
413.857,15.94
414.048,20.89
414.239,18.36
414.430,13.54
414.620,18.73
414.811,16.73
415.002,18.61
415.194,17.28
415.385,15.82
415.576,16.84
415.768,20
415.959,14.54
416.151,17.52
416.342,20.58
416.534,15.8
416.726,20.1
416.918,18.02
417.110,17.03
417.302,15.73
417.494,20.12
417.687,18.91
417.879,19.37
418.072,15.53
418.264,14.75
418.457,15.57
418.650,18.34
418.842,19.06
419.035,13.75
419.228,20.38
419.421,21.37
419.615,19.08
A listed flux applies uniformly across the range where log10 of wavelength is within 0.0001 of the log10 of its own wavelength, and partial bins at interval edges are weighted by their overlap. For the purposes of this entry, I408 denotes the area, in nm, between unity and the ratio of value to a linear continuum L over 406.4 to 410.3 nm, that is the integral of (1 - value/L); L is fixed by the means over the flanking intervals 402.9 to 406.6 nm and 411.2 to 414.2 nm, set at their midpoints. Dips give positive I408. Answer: 0.27 nm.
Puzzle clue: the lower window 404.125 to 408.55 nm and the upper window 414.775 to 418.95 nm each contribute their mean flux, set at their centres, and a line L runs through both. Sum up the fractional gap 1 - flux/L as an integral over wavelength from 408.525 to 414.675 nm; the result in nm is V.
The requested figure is 0.49 nm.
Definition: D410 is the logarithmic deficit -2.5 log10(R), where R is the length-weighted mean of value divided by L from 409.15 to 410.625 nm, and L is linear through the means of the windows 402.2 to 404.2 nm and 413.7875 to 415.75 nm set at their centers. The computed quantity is 0.24 mag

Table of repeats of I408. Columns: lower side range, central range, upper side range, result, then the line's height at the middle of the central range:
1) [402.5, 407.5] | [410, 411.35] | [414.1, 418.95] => 0.24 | 17.8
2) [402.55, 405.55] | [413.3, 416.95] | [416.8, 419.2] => -0.03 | 17.5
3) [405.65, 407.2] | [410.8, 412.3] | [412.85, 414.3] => 0.13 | 17.9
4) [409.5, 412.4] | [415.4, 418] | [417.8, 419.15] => -0.27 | 16.3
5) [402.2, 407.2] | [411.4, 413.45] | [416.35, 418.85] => 0.08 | 17.8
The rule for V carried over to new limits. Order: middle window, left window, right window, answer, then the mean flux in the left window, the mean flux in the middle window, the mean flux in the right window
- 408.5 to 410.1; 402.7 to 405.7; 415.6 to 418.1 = 0.22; 18.3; 15.6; 18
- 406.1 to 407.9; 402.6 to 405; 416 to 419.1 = 0.05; 18.1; 17.5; 17.5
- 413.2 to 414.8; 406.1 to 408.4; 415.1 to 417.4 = -0.03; 17.4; 17.8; 17.4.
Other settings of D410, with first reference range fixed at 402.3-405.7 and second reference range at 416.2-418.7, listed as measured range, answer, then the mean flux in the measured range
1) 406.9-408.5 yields 0.047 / 17.3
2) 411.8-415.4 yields 0.038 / 17.2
